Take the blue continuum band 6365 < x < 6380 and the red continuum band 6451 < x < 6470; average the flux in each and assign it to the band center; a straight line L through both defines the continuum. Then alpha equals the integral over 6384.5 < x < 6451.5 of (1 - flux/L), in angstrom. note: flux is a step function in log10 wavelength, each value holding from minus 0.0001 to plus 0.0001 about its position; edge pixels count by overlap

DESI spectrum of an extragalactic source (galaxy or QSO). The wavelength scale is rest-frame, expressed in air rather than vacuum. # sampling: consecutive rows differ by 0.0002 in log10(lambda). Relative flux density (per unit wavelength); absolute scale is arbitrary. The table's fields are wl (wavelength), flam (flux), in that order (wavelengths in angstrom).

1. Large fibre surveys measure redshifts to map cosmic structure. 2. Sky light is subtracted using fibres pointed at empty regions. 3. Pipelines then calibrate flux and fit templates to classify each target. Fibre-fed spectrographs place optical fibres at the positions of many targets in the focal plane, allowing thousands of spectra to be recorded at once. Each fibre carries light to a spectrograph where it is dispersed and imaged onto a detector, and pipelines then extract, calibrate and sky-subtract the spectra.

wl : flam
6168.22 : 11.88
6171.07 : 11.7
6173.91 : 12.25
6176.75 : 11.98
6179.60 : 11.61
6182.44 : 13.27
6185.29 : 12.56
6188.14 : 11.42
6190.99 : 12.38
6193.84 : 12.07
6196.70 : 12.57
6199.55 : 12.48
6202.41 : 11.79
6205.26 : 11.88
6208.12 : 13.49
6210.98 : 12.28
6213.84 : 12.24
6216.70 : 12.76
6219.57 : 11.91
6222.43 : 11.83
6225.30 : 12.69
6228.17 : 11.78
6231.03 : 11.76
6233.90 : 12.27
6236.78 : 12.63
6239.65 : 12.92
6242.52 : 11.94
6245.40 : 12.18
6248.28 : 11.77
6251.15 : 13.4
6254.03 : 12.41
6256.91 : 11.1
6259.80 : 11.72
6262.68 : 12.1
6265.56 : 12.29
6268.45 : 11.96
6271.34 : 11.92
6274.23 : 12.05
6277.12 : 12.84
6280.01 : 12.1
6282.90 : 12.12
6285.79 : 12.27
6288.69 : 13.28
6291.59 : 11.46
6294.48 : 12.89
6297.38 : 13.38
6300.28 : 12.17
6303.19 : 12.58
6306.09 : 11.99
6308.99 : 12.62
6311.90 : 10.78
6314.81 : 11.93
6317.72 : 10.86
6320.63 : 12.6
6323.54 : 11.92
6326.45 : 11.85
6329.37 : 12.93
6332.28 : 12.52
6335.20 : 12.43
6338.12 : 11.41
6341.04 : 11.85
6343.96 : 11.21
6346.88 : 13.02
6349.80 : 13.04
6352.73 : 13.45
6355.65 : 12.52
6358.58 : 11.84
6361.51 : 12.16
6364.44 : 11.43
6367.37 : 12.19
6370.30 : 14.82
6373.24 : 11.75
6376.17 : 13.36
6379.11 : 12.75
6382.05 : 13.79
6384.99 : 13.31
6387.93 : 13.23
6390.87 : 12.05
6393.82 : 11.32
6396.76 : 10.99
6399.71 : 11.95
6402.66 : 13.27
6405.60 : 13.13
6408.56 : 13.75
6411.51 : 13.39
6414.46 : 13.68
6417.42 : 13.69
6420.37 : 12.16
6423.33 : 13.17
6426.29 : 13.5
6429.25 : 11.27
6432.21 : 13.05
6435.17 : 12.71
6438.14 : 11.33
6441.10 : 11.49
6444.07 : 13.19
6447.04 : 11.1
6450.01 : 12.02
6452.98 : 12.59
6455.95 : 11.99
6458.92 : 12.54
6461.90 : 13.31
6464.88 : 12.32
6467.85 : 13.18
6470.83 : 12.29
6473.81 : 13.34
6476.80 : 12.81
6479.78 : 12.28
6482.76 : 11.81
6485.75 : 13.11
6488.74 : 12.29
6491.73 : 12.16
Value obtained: 1.1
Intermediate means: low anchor 12.9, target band 12.5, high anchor 12.6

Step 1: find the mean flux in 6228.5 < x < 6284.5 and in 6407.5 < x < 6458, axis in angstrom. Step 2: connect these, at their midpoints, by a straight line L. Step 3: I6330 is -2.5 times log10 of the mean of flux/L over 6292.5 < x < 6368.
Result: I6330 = 0.012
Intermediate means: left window 12.2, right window 12.6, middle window 12.2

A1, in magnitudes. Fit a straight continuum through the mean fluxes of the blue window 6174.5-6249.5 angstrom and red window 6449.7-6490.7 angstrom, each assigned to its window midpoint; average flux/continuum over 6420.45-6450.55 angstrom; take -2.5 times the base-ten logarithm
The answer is 0.02 mag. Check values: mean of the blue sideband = 12.2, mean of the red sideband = 12.6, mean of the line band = 12.3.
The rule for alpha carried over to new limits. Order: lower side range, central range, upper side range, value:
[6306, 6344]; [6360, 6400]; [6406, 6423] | 0.8 angstrom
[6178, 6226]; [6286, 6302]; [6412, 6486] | -0.3 angstrom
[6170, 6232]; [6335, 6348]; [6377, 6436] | 0.7 angstrom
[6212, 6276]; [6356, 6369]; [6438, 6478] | 0.3 angstrom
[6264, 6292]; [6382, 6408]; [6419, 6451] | -0.6 angstrom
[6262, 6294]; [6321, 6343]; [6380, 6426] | 0.7 angstrom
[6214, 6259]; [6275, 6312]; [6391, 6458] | -0.3 angstrom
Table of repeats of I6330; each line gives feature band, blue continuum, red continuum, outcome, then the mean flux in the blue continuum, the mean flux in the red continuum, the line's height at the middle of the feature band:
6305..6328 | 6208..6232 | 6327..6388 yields 0.06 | 12.3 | 12.6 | 12.5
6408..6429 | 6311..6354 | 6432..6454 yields -0.09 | 12.1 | 12.1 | 12.1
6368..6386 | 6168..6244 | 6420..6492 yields -0.07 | 12.2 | 12.4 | 12.4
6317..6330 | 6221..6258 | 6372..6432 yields 0.04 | 12.2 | 12.8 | 12.5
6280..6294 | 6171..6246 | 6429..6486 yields 0.00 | 12.3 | 12.4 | 12.3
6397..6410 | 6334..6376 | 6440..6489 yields -0.03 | 12.4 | 12.5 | 12.4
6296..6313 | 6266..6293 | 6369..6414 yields 0.01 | 12.2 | 12.9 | 12.4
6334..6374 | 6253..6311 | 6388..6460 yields 0.00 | 12.2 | 12.5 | 12.4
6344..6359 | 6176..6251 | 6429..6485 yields -0.03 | 12.3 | 12.4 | 12.3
